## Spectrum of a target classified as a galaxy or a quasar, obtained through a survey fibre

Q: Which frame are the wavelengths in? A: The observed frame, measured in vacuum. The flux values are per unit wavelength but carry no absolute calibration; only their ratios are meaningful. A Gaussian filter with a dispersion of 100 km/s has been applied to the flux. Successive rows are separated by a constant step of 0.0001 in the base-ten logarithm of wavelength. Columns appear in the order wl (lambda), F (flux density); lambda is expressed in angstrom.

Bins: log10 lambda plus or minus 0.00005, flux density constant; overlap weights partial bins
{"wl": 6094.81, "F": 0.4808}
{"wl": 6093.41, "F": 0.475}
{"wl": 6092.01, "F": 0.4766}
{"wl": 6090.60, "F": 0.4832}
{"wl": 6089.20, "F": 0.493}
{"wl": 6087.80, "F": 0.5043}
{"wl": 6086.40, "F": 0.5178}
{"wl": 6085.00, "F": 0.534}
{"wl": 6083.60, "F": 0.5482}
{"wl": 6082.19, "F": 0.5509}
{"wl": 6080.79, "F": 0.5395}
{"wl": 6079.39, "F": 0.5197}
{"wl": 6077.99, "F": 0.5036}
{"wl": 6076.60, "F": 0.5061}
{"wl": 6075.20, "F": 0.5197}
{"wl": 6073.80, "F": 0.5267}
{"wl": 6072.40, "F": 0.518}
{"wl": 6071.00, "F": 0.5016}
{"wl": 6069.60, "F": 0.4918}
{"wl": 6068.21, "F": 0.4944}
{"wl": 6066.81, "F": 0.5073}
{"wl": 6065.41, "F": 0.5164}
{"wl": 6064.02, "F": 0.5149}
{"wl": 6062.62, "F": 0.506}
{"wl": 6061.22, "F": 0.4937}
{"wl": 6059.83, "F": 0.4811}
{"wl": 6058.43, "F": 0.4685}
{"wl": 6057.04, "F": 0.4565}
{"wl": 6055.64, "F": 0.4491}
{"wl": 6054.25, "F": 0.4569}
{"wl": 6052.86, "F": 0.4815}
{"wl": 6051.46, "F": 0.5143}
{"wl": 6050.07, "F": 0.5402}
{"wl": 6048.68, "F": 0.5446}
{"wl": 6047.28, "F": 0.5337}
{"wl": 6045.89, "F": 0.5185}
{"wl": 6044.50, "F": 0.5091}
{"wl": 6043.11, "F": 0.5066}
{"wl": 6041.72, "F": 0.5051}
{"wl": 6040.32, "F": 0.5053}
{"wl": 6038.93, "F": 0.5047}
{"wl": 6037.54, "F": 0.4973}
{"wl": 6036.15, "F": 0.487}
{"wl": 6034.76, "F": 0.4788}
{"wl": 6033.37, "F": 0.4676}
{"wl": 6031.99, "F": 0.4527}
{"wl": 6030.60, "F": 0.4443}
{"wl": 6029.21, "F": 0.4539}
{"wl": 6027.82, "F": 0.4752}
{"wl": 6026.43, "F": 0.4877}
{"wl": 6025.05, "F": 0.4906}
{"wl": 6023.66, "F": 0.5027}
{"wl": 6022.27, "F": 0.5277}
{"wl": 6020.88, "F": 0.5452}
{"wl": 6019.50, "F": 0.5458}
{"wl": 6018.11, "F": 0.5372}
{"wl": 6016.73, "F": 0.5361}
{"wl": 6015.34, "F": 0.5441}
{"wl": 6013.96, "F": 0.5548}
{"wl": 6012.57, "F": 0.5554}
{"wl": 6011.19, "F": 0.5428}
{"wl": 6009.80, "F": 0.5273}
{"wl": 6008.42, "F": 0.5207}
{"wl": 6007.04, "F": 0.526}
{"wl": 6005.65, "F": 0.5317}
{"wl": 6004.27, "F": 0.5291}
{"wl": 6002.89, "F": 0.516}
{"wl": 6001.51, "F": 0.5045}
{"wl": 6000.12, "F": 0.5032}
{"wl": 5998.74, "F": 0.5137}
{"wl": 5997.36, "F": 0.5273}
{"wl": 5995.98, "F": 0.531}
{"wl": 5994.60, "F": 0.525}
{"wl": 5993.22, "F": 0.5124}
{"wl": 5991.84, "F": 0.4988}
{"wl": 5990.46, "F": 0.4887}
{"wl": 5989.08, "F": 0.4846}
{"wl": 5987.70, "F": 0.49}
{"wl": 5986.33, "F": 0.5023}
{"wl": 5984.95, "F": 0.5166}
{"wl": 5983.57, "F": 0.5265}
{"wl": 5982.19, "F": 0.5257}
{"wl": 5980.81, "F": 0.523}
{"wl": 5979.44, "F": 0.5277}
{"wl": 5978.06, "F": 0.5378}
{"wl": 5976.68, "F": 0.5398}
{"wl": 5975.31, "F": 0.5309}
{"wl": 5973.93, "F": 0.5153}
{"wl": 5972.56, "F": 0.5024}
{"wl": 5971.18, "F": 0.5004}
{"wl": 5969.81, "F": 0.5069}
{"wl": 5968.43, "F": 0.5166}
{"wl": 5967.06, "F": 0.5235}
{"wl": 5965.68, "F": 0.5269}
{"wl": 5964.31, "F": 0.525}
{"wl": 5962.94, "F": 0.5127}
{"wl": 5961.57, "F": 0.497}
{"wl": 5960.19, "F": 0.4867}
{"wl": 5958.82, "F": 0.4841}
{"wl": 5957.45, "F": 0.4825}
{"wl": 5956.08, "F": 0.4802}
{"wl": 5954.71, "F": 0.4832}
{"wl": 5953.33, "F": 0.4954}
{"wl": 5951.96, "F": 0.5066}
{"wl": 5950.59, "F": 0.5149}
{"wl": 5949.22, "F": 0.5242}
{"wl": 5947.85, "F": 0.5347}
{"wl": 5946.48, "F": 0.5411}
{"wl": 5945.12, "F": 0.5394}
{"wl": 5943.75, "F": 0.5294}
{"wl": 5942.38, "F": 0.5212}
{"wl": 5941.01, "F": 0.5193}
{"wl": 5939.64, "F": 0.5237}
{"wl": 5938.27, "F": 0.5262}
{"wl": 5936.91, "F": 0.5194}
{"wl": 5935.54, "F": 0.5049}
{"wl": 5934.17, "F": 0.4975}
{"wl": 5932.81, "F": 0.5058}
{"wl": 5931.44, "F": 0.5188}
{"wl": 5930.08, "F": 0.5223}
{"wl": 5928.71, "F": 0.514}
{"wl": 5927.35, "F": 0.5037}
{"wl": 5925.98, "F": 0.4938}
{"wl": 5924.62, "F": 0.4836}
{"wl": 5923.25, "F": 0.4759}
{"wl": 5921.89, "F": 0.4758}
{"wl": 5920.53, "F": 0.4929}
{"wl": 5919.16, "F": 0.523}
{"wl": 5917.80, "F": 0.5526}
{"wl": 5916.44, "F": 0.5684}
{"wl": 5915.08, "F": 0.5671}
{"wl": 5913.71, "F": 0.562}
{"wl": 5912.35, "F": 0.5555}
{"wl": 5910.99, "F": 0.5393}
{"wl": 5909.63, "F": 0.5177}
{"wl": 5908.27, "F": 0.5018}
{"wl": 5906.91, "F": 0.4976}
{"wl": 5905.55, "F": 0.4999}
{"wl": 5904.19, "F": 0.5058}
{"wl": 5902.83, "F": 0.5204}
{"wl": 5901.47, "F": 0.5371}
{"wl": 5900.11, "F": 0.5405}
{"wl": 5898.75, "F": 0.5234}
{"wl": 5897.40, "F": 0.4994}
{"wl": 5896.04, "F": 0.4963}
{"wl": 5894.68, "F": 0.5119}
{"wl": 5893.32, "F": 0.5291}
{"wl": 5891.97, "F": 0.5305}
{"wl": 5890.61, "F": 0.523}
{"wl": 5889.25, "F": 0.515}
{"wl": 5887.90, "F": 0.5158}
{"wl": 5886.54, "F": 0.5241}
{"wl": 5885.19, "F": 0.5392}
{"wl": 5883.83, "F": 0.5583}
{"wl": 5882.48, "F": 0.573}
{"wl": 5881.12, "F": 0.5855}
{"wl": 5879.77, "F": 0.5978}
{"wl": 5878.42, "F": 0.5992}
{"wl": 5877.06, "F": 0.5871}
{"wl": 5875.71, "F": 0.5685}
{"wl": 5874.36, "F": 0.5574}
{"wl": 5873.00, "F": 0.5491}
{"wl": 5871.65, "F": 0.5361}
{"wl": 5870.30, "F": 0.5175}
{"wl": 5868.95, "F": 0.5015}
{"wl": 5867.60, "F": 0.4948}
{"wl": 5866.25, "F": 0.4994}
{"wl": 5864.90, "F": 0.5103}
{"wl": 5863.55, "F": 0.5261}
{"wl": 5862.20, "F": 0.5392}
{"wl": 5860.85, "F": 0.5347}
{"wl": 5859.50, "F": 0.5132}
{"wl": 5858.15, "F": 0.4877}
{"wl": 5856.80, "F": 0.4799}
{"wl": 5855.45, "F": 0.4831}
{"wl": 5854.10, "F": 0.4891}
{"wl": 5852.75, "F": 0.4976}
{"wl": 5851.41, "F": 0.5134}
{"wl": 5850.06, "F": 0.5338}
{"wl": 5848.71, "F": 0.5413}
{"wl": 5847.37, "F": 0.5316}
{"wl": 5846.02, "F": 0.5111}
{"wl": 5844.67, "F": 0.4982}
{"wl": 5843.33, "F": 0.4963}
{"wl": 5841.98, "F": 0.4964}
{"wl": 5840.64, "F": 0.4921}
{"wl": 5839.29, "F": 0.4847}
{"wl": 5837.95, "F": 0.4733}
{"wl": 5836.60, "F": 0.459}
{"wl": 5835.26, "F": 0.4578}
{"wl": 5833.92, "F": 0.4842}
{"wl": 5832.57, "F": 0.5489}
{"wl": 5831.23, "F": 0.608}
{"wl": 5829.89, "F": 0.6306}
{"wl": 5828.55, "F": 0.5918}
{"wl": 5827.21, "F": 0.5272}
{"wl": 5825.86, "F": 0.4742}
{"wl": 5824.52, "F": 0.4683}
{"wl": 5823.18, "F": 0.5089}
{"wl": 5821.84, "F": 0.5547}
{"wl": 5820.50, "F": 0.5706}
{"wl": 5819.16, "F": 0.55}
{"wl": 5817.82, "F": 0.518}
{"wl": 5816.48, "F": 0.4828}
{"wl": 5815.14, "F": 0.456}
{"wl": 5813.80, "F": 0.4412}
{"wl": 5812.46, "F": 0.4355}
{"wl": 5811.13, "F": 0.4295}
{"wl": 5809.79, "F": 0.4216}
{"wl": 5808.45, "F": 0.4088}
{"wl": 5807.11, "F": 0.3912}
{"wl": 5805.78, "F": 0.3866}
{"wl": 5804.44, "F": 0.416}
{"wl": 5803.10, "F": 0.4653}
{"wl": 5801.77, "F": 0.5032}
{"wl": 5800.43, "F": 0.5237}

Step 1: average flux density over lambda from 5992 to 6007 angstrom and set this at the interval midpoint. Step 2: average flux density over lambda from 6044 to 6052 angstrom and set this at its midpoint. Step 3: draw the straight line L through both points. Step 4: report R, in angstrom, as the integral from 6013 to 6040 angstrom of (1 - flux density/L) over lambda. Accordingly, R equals 1.1 angstrom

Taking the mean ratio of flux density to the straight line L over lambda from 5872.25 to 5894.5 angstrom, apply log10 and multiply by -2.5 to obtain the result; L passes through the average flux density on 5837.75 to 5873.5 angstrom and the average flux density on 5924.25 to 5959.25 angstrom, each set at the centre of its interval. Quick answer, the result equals -0.09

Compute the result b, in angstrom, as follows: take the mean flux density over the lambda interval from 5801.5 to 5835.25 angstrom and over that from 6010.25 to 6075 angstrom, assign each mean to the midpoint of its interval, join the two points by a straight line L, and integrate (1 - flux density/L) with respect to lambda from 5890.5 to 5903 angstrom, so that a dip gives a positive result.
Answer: -0.7 angstrom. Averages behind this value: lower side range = 0.49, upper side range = 0.504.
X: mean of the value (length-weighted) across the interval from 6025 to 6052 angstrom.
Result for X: 0.496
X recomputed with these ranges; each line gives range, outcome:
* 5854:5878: 0.522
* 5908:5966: 0.515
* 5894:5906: 0.515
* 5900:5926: 0.521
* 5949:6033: 0.512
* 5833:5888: 0.521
